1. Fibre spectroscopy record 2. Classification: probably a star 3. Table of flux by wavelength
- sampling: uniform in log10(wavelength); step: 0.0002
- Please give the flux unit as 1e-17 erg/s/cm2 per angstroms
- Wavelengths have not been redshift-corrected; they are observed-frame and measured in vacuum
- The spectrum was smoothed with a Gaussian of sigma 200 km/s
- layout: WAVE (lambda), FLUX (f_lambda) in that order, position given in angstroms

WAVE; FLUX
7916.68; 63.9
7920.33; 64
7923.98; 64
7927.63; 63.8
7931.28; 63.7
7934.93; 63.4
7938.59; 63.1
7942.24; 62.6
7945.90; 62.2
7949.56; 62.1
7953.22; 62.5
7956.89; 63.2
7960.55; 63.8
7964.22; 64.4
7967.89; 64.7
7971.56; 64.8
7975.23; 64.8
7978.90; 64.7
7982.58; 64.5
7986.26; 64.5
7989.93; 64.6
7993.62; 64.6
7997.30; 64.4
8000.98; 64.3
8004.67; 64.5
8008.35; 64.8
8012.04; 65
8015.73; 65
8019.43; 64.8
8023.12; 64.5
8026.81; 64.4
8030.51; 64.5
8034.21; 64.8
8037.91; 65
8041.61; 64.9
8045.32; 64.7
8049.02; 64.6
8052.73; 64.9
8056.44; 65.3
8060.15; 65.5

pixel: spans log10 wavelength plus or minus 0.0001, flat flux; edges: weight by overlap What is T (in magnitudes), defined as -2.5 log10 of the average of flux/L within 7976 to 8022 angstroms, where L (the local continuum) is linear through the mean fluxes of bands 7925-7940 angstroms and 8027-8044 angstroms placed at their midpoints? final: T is -0.006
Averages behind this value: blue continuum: 63.5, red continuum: 64.7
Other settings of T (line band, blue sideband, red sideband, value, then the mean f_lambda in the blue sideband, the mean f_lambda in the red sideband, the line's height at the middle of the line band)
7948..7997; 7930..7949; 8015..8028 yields -0.008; 62.9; 64.7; 63.6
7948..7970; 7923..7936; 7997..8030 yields 0.010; 63.8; 64.6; 64.1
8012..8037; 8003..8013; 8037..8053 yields 0.002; 64.8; 64.8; 64.8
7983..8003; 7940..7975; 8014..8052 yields -0.007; 63.4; 64.7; 64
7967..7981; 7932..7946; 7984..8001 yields -0.013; 63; 64.5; 64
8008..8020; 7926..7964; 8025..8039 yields -0.009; 63.1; 64.6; 64.3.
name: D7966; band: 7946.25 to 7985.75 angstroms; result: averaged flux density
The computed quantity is 63.9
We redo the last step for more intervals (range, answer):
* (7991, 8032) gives 64.6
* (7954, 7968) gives 63.8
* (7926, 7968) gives 63.2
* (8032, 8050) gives 64.8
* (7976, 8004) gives 64.5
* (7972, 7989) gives 64.7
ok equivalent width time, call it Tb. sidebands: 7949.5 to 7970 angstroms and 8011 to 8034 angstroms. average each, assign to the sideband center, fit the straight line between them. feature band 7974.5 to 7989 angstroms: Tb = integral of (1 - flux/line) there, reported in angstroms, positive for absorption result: -0.1 angstroms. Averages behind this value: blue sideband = 63.6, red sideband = 64.7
